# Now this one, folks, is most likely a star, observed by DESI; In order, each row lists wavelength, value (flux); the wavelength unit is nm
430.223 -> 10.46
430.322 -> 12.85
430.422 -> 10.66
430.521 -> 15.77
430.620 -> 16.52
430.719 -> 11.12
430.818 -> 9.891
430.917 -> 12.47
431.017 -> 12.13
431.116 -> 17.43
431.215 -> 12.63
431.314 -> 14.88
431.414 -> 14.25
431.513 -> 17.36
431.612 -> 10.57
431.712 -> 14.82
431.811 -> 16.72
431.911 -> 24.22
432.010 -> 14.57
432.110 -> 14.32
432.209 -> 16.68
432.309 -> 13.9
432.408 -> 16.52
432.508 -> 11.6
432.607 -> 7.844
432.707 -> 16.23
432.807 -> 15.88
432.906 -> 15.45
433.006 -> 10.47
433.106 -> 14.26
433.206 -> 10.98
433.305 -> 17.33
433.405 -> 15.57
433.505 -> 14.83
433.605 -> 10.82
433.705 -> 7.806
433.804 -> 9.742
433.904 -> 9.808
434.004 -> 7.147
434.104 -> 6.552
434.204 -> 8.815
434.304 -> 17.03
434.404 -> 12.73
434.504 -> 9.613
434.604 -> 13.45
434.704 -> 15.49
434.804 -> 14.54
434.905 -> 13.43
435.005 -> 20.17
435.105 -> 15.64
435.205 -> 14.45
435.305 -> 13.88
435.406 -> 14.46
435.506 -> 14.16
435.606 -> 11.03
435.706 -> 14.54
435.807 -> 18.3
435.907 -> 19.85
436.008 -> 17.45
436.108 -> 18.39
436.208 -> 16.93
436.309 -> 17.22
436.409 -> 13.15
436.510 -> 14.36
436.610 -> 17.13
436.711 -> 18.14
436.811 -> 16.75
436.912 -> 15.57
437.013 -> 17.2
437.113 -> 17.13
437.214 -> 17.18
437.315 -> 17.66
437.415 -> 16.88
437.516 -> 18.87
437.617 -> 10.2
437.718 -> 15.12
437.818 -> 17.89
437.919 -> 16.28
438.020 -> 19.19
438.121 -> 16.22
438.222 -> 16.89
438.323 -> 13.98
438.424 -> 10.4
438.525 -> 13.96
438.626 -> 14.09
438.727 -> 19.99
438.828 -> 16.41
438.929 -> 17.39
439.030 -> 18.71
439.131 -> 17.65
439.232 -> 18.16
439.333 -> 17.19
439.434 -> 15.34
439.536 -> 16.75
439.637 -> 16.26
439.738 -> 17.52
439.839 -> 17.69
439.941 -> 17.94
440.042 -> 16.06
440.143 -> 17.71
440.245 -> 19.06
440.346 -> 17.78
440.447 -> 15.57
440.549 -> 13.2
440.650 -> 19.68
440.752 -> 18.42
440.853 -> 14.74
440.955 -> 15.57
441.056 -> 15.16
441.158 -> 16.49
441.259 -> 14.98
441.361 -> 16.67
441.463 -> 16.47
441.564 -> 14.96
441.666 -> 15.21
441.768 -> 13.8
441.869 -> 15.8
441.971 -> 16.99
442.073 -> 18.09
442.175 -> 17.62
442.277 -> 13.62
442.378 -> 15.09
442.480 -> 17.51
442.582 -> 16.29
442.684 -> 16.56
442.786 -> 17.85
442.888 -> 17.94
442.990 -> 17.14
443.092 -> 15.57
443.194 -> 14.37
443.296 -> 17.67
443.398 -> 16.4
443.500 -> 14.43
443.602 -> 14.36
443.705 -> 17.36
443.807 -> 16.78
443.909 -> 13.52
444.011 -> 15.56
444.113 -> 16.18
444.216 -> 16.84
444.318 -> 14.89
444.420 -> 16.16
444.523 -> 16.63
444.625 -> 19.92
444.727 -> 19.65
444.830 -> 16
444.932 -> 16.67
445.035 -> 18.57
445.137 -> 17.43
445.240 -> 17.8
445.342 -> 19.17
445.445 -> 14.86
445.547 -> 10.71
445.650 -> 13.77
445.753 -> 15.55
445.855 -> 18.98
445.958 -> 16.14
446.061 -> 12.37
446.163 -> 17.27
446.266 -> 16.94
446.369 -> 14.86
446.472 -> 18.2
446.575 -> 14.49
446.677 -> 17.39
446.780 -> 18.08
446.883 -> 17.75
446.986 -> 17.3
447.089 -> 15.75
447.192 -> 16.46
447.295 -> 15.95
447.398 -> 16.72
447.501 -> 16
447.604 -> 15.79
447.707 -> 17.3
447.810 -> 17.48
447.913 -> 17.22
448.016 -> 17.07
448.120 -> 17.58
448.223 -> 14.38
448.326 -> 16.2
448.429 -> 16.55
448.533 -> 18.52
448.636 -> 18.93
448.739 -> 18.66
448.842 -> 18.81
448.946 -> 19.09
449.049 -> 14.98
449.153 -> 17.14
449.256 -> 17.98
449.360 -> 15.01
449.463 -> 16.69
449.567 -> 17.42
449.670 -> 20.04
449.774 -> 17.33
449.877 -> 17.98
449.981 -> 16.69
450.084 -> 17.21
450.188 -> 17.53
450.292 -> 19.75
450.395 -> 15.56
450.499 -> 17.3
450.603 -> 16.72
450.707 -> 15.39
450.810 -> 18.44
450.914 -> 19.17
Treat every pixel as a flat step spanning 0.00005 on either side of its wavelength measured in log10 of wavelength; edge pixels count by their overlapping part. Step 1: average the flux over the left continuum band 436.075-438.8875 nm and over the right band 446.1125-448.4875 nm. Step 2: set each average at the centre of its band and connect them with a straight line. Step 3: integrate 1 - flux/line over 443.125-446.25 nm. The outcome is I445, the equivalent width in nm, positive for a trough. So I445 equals 0.06 nm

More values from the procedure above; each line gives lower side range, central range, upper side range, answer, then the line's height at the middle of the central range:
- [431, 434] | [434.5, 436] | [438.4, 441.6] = -0.022 nm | 14.9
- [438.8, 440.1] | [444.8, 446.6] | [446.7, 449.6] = 0.100 nm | 17.1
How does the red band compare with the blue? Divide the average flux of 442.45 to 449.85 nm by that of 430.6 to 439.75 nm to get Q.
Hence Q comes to 1.12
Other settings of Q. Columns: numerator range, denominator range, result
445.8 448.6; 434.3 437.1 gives 1.07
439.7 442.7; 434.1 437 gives 1.09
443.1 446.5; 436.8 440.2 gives 0.98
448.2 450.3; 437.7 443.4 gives 1.06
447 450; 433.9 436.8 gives 1.18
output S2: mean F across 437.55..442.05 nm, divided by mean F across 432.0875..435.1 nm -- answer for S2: 1.25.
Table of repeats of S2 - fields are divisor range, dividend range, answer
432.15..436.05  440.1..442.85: 1.21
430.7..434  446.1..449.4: 1.24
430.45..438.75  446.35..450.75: 1.17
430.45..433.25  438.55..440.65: 1.20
